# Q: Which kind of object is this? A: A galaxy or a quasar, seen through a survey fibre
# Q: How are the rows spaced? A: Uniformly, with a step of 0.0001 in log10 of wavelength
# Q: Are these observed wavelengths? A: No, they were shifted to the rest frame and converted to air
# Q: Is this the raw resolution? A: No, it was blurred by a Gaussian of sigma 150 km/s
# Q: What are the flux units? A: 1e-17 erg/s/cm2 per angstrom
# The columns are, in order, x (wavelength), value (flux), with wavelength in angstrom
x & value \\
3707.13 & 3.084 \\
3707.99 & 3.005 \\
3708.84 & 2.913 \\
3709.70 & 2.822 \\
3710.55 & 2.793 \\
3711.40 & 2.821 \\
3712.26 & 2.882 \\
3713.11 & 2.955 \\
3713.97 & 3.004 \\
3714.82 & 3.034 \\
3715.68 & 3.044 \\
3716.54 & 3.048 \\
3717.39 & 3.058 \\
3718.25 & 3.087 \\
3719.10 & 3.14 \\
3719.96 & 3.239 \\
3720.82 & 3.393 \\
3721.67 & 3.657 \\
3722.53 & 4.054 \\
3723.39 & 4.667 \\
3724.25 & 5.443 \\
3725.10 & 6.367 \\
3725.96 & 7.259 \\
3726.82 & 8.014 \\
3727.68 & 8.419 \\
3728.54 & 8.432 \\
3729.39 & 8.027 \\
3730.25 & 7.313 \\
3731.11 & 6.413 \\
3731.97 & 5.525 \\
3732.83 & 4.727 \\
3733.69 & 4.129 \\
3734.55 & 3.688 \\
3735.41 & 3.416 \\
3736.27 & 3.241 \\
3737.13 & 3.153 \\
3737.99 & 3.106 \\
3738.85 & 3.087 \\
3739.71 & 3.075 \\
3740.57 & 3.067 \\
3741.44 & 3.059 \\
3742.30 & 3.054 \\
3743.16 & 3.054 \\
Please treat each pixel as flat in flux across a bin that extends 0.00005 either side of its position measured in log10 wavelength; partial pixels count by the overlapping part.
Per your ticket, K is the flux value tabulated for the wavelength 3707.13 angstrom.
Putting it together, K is 3.084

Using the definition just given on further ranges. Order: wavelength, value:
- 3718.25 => 3.087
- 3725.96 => 7.259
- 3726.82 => 8.014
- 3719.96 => 3.239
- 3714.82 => 3.034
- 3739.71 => 3.075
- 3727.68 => 8.419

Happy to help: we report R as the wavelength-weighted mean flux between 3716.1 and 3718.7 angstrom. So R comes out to 3.07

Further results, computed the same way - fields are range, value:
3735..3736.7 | 3.33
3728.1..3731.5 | 7.57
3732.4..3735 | 4.17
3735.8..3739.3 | 3.15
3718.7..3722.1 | 3.36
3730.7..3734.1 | 5.19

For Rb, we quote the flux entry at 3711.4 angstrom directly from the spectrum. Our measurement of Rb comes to 2.821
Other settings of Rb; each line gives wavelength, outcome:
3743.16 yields 3.054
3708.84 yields 2.913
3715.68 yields 3.044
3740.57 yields 3.067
